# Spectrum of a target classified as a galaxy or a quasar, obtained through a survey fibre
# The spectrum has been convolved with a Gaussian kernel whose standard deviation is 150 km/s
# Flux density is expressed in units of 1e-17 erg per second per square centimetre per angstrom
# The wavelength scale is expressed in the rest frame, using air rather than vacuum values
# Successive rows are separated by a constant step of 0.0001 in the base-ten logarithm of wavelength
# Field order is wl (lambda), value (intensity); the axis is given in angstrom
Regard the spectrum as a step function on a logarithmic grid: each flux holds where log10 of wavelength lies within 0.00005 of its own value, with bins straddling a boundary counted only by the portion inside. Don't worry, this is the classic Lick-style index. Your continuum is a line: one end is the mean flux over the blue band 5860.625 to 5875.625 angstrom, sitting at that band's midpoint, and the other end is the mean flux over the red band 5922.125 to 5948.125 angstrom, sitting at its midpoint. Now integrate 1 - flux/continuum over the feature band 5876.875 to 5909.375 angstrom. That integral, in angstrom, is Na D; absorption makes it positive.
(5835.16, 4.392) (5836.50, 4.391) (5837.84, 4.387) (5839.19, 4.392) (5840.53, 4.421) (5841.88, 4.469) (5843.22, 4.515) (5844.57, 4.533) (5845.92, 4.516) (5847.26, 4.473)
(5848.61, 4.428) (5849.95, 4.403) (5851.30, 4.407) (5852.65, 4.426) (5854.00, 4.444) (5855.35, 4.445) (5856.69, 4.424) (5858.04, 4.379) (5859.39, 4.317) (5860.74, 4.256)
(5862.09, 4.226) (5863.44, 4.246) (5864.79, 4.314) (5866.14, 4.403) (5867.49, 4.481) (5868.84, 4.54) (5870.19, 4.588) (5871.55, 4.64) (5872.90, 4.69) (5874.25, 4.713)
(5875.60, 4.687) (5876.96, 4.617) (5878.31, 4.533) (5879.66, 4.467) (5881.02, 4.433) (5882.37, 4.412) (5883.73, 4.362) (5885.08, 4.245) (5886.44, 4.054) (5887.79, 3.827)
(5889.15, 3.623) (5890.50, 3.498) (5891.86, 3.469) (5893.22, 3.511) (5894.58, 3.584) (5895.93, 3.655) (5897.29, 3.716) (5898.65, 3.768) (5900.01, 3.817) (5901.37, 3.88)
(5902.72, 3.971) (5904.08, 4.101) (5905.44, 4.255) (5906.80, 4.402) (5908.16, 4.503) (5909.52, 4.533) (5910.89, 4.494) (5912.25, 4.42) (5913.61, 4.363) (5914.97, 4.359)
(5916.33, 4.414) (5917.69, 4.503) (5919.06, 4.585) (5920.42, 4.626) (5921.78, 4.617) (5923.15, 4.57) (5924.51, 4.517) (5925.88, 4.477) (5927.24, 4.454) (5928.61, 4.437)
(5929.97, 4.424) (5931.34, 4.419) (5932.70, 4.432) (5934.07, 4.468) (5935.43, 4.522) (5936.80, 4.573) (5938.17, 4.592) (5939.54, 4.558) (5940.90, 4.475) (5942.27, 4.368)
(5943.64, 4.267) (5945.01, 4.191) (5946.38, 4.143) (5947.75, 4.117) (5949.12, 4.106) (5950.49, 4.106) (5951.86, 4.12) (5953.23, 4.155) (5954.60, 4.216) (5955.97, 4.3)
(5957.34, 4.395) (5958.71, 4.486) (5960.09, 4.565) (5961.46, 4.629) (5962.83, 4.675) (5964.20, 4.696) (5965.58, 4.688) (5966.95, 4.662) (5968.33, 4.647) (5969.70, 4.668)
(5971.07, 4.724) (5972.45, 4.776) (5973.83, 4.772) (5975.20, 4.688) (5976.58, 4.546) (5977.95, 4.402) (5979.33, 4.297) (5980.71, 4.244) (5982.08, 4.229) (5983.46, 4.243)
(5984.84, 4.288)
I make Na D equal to 3.2 angstrom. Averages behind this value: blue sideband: 4.48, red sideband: 4.43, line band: 4.03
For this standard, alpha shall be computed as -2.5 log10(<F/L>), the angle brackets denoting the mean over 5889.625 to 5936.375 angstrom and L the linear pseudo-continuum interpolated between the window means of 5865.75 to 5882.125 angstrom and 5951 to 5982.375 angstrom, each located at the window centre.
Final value 0.08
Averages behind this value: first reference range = 4.57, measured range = 4.23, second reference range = 4.51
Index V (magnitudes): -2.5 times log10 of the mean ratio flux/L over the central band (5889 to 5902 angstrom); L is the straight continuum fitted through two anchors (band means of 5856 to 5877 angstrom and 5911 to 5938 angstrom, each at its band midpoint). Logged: 0.22 mag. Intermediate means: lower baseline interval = 4.47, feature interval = 3.65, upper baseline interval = 4.49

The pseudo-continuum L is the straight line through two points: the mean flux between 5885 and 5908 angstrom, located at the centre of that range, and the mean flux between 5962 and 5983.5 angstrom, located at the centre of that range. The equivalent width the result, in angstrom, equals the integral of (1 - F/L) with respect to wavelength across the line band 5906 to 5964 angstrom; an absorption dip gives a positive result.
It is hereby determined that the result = -2.95 angstrom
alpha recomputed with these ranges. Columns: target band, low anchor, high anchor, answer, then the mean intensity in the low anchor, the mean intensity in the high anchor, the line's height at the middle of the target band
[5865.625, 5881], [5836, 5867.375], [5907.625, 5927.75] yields -0.03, 4.4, 4.5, 4.43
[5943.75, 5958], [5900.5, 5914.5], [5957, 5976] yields 0.09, 4.29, 4.65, 4.55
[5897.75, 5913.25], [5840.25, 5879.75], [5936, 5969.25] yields 0.06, 4.47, 4.41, 4.44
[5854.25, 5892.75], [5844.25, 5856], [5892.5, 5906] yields -0.04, 4.45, 3.82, 4.15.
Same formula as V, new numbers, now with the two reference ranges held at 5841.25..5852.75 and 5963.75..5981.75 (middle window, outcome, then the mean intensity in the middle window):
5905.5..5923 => 0.013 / 4.48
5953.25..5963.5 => 0.031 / 4.45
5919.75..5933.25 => 0.011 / 4.5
